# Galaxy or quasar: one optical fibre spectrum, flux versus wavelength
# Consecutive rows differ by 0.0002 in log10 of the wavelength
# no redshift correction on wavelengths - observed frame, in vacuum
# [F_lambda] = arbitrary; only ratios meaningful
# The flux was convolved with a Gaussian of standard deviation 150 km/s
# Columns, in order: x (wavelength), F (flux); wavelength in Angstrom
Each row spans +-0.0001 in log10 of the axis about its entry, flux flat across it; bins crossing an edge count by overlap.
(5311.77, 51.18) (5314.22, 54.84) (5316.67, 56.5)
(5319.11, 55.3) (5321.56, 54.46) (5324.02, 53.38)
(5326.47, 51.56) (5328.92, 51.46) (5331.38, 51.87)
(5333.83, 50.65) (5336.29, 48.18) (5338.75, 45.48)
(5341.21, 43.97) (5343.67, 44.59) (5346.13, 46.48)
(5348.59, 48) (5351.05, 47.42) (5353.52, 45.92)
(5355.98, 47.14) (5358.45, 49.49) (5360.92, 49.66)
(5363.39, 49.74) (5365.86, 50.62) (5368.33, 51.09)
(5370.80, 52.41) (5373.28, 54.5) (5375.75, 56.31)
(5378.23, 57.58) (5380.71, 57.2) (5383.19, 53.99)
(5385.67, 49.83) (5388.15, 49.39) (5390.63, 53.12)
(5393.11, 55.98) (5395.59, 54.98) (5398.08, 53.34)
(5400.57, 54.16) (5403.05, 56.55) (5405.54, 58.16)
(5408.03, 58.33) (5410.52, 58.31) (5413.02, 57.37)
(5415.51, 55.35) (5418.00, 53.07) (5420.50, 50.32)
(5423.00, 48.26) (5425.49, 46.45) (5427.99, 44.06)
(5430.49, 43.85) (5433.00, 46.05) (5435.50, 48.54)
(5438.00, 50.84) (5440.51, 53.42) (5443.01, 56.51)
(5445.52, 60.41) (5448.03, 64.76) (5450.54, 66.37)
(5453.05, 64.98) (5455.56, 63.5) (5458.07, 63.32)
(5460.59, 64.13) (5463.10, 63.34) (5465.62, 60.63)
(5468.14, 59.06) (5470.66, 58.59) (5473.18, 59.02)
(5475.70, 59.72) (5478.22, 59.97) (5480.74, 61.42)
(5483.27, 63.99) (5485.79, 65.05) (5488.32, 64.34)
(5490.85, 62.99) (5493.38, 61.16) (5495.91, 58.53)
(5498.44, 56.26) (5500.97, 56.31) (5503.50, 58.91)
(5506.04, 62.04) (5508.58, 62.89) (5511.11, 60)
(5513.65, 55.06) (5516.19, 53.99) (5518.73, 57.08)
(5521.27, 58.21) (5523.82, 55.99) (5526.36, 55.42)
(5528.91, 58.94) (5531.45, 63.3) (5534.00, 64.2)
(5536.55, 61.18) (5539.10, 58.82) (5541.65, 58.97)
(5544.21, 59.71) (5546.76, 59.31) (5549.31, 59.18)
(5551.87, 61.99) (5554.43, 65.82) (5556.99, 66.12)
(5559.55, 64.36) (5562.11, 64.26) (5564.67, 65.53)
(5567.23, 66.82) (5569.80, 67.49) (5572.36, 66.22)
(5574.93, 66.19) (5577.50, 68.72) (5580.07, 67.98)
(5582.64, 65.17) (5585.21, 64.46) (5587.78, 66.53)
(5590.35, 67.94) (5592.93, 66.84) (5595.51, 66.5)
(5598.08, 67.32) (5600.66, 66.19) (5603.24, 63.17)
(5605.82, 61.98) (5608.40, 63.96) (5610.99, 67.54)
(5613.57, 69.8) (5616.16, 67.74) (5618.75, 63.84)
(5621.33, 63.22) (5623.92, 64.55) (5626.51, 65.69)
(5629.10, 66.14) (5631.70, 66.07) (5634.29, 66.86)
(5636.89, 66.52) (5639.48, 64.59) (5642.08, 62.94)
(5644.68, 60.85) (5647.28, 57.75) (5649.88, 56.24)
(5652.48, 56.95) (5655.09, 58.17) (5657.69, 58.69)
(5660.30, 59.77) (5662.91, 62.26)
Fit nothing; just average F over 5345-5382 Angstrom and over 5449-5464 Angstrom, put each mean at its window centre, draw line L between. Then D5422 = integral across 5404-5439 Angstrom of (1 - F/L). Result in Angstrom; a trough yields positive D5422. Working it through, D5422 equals 4.57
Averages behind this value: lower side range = 50.9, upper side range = 64.3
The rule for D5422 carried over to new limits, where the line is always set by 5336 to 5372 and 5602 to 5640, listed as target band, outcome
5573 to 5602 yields -1.6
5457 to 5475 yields -1.9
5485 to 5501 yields -1.1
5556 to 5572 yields -1.0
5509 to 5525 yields 0.4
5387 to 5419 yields -2.5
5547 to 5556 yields -0.2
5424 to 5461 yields -1.2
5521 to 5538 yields -0.1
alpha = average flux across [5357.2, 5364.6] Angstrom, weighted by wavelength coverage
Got 49.6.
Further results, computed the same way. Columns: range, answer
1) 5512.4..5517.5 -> 54.5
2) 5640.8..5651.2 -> 59.4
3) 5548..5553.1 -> 60.6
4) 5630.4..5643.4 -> 65.4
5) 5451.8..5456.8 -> 64.3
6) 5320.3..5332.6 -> 52.5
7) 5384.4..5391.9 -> 50.9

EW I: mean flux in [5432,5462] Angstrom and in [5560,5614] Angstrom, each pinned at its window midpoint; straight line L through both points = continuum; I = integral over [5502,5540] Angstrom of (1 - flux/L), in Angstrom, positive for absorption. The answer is 2.2 Angstrom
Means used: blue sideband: 58.7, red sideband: 66.1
